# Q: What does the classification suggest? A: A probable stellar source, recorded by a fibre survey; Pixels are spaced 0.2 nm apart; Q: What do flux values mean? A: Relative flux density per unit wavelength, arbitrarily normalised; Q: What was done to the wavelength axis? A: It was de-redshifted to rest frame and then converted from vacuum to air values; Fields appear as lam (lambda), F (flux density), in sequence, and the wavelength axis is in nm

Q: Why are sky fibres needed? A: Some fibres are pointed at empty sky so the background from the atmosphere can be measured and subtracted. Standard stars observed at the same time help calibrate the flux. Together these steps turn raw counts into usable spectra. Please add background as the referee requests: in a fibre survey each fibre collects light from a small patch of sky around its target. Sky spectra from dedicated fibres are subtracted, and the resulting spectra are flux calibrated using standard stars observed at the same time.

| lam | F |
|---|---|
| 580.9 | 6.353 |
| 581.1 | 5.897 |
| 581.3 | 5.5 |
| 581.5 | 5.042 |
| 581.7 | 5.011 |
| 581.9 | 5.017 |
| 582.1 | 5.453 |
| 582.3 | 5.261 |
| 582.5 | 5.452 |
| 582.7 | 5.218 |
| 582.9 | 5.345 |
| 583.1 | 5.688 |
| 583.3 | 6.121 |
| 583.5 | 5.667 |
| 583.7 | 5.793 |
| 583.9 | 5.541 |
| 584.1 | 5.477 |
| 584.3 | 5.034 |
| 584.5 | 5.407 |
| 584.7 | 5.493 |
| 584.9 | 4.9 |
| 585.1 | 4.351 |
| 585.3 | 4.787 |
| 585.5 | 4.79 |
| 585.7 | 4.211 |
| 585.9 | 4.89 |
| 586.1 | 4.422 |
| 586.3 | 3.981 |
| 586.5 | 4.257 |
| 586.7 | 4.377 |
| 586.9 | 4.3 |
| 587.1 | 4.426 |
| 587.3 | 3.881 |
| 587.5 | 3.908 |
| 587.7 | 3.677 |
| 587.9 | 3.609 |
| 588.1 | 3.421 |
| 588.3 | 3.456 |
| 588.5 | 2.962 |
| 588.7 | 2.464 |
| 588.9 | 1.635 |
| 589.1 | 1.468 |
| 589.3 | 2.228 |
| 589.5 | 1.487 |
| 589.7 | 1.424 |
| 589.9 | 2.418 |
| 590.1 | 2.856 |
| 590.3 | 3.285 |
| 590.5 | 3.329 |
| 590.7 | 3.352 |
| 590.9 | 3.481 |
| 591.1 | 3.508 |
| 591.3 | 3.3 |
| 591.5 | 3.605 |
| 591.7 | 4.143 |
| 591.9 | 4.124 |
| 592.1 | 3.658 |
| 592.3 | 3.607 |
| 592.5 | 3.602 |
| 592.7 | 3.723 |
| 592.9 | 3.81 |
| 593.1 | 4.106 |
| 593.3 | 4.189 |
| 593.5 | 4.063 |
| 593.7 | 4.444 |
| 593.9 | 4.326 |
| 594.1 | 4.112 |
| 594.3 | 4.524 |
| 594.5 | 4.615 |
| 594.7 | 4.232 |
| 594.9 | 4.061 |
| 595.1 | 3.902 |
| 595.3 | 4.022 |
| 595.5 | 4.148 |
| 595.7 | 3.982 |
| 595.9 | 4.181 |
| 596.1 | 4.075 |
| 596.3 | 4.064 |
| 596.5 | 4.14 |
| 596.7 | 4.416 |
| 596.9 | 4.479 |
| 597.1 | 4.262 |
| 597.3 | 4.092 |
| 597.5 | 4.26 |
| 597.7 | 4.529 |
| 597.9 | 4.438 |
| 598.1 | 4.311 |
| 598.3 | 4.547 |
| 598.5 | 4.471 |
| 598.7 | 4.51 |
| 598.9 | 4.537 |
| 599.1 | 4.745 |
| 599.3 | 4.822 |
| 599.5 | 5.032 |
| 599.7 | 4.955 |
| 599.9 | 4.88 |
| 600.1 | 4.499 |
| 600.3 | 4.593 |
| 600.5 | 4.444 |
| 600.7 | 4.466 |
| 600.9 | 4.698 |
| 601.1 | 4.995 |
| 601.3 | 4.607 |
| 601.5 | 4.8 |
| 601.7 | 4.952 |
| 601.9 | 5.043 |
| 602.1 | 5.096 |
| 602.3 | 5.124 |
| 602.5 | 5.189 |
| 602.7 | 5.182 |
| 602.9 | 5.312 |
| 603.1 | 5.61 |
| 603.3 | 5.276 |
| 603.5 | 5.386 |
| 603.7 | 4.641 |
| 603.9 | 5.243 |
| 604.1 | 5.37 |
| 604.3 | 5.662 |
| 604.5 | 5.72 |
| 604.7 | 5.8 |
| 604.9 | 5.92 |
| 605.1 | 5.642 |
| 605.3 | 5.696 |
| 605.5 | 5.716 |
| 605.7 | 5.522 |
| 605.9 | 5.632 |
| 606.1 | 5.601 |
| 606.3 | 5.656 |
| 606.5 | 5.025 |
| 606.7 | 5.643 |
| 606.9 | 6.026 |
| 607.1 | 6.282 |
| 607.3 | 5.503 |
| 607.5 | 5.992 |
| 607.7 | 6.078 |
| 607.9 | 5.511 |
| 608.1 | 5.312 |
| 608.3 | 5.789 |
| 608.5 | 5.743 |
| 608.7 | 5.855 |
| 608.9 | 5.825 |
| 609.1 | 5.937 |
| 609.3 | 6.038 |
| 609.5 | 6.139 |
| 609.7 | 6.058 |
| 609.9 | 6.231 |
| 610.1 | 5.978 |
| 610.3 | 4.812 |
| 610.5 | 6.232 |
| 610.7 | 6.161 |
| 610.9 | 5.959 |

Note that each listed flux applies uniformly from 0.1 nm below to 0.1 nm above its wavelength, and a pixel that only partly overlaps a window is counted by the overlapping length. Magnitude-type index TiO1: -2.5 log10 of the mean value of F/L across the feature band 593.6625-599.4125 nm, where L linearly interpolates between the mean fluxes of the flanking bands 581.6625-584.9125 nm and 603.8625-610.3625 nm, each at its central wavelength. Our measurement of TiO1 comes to 0.282 mag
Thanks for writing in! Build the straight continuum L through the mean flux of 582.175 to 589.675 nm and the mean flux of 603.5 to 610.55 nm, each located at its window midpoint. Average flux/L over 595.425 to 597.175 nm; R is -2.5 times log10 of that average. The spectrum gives 0.19 mag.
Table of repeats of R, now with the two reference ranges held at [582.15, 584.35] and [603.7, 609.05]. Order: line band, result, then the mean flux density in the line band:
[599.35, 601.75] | 0.19 mag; 4.74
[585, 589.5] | 0.45 mag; 3.66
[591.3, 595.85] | 0.35 mag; 4.03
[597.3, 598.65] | 0.26 mag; 4.4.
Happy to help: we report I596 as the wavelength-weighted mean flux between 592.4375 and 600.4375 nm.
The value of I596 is 4.32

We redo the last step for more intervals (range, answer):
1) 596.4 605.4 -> 4.9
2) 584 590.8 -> 3.7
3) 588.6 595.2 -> 3.43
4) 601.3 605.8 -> 5.34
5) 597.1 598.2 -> 4.32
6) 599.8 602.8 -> 4.84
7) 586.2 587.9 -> 4.07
